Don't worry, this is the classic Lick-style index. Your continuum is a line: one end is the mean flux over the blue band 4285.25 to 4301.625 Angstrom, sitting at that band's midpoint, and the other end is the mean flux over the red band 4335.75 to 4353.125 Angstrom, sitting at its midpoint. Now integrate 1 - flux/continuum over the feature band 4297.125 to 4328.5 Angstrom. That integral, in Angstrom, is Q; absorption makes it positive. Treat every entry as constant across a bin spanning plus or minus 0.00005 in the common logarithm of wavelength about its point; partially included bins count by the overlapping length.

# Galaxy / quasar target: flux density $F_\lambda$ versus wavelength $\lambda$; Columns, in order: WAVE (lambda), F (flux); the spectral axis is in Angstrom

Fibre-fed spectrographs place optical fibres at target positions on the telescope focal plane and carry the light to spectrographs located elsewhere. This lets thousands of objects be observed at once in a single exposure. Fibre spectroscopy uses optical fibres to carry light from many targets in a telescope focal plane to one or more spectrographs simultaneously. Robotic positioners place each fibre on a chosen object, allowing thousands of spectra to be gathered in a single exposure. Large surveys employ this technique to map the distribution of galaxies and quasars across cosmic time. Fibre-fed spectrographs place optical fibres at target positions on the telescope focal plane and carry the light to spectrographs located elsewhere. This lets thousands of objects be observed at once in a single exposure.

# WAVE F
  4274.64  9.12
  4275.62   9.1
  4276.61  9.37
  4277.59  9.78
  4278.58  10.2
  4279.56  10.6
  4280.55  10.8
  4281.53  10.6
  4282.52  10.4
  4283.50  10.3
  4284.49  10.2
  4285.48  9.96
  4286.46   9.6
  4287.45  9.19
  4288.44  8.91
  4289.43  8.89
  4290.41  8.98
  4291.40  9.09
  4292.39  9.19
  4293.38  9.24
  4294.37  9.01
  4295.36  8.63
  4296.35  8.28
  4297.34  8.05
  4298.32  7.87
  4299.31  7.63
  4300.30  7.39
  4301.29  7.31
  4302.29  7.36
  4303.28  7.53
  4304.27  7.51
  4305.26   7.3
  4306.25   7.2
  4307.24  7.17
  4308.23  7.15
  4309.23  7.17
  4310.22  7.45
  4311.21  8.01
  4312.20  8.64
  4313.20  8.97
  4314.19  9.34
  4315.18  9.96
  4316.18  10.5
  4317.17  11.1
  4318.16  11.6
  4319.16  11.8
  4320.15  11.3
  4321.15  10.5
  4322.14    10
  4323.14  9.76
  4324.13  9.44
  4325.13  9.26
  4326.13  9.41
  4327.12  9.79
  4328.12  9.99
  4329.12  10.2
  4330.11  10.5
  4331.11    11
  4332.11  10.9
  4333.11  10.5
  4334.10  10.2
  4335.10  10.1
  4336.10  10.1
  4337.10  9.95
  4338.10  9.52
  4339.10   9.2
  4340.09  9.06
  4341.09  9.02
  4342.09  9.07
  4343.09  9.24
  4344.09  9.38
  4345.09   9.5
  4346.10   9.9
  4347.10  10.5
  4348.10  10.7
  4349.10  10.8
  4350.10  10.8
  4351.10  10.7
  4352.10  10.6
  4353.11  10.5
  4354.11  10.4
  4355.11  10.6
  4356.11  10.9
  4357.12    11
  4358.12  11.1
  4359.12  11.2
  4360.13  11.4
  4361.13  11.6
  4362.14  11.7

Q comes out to 1.0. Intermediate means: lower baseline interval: 8.66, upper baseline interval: 9.9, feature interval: 8.86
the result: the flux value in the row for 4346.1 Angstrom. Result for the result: 9.9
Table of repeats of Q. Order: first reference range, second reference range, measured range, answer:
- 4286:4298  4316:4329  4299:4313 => 3.0 Angstrom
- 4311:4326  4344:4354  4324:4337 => 0.1 Angstrom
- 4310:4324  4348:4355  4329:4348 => 0.9 Angstrom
